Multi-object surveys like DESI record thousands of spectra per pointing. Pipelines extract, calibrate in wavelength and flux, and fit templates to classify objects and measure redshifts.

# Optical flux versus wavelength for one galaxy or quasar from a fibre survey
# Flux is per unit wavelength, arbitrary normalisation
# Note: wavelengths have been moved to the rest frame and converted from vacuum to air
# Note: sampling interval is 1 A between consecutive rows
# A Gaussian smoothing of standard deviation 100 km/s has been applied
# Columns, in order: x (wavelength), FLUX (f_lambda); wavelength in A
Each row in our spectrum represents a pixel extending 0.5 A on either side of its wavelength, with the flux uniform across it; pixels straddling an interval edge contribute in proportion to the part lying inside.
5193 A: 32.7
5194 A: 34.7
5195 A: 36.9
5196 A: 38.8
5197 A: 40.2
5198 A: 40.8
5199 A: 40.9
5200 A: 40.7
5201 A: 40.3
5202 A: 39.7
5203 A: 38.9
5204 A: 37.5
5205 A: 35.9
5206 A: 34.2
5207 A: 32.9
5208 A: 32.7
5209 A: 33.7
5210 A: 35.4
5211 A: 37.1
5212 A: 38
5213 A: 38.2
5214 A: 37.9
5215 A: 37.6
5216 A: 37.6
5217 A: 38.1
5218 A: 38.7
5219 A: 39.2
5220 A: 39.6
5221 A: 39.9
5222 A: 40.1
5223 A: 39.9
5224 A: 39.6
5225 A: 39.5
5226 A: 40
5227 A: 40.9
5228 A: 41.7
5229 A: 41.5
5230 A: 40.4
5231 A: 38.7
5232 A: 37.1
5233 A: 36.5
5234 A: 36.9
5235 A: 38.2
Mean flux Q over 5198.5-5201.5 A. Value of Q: 40.6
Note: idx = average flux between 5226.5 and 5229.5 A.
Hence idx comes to 41.4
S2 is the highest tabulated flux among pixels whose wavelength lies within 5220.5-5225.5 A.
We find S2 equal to 40.1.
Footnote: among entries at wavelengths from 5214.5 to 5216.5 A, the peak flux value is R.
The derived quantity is 37.6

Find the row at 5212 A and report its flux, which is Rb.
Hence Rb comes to 38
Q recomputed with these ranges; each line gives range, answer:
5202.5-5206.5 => 36.6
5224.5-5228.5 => 40.5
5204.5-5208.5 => 33.9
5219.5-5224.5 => 39.8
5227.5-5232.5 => 39.9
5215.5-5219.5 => 38.4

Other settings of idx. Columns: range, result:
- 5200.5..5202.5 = 40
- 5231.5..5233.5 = 36.8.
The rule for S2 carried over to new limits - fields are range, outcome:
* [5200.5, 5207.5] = 40.3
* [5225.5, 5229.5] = 41.7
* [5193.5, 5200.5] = 40.9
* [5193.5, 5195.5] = 36.9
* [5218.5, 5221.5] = 39.9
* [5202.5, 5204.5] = 38.9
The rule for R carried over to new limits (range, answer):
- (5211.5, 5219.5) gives 39.2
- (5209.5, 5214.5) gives 38.2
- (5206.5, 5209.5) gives 33.7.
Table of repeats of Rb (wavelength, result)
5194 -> 34.7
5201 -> 40.3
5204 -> 37.5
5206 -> 34.2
